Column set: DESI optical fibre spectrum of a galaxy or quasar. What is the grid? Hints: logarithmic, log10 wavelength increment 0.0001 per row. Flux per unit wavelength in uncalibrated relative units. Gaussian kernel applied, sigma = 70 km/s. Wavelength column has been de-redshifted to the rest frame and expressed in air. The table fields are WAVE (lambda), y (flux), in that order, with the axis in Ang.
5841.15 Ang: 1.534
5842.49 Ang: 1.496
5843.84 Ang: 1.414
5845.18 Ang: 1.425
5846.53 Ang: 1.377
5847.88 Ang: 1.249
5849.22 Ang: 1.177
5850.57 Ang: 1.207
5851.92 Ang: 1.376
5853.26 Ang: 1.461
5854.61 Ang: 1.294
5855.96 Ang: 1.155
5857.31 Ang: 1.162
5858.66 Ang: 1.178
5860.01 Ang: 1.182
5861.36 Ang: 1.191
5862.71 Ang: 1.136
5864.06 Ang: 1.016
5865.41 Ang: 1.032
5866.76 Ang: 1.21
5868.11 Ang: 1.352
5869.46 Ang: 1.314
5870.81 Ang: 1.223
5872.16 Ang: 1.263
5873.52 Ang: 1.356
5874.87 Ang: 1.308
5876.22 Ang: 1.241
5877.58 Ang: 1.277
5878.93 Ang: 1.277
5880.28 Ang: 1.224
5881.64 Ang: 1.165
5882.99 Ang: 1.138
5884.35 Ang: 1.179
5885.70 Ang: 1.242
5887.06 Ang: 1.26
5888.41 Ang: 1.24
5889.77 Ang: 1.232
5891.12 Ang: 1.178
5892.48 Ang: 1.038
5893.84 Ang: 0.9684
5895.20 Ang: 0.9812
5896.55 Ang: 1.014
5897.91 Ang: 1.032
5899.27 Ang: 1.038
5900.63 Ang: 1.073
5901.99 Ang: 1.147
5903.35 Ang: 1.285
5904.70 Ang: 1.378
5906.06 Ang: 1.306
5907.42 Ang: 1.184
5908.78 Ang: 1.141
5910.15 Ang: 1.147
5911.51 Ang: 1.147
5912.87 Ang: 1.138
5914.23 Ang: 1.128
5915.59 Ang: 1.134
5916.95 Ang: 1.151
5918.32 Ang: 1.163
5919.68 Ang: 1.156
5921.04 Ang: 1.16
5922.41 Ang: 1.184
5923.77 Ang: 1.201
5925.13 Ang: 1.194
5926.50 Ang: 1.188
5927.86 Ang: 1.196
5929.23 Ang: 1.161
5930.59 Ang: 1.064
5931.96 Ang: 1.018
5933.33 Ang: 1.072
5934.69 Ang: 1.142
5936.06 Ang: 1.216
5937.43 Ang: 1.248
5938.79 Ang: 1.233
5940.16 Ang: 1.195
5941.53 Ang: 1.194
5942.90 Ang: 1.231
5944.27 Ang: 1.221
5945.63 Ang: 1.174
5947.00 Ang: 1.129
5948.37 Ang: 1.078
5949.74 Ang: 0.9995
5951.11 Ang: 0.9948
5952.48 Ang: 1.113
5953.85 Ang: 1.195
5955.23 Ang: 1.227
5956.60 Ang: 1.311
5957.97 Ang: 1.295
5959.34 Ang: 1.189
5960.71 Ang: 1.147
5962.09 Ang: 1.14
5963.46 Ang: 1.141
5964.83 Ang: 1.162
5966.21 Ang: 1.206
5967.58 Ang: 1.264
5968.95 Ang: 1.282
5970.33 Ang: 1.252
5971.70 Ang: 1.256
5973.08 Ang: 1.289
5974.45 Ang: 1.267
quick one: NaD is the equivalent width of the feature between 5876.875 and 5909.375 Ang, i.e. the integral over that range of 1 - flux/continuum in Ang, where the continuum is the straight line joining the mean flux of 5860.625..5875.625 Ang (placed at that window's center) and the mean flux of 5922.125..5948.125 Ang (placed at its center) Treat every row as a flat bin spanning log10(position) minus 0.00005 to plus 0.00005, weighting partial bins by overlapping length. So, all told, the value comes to 0.9 Ang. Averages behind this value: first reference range 1.22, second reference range 1.17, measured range 1.17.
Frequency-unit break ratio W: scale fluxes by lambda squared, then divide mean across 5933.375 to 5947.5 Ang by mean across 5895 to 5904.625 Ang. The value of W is 1.1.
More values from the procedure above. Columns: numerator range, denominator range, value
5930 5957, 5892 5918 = 1.03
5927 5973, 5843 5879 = 0.97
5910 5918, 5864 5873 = 0.95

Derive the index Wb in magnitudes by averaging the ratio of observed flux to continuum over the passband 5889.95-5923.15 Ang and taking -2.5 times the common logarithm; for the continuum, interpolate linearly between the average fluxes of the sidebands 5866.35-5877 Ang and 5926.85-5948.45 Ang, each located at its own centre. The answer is 0.076 mag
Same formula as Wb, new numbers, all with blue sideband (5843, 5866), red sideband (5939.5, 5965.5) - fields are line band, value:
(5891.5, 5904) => 0.13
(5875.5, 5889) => -0.01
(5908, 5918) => 0.05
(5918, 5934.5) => 0.04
